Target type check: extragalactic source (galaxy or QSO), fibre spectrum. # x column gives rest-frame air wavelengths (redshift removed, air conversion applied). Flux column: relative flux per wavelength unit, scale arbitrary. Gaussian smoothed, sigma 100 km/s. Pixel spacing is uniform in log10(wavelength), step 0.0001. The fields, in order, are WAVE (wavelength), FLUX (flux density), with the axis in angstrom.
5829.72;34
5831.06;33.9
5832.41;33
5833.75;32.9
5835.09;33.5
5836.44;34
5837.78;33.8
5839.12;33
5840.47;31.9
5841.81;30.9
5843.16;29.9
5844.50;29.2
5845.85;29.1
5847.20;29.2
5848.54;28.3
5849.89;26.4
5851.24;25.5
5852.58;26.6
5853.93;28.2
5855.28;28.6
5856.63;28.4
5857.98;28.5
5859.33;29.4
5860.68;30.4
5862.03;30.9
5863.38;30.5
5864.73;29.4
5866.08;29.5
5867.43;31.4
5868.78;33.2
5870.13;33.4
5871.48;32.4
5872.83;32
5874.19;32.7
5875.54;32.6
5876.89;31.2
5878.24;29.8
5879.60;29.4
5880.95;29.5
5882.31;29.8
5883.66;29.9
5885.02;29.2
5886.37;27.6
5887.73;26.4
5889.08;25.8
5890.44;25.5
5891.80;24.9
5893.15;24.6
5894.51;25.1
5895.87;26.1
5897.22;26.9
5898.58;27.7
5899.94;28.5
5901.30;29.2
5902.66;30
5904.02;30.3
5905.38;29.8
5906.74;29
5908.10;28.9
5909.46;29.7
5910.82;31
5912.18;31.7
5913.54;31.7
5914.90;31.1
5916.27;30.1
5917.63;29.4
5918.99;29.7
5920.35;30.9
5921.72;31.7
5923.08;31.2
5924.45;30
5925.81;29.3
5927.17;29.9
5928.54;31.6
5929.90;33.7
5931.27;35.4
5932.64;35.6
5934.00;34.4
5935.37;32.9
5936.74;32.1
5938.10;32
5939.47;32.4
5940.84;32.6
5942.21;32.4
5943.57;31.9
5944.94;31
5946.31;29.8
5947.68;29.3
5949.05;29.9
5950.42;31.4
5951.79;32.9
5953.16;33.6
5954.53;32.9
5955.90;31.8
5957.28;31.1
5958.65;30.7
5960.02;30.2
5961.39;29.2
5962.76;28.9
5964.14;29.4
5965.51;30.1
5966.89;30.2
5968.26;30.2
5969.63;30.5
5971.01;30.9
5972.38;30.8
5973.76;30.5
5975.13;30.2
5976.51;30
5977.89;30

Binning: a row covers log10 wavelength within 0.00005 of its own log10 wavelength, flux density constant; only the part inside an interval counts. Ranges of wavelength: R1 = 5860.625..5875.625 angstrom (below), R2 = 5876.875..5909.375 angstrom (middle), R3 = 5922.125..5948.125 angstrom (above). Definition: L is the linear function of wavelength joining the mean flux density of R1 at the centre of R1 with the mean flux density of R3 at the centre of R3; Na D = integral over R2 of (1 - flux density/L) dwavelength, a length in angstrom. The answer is 3.7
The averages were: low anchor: 31.5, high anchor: 32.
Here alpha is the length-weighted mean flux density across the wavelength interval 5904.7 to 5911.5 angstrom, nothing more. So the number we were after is 29.7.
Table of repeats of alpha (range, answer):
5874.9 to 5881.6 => 30.5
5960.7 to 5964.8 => 29.2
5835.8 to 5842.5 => 32.7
